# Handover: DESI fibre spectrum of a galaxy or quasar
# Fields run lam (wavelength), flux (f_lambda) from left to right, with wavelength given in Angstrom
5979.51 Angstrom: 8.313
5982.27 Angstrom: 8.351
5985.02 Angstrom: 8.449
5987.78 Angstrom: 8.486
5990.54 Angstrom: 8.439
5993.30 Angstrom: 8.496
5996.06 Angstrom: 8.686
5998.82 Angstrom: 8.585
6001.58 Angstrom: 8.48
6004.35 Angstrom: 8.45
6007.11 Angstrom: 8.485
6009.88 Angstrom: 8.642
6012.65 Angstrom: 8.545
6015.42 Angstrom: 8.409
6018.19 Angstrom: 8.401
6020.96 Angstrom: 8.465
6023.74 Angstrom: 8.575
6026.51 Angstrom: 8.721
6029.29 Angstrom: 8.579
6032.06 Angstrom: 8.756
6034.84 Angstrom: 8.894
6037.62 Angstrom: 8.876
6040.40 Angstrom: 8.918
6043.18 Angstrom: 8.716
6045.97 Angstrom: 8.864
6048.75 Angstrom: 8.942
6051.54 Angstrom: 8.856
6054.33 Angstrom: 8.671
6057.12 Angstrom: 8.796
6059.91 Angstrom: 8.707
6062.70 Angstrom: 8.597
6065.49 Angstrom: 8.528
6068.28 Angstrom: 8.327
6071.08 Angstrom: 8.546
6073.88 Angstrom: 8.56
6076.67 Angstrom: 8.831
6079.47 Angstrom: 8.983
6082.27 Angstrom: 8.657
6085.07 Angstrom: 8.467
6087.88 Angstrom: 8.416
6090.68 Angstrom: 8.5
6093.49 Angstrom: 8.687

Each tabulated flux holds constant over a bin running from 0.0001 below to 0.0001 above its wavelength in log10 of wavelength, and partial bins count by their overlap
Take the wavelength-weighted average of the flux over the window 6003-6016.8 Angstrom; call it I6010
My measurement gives 8.51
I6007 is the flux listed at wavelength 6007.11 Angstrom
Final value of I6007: 8.485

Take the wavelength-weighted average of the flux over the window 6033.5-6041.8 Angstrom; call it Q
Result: 8.9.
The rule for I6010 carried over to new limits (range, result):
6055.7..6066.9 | 8.66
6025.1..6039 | 8.77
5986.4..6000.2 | 8.54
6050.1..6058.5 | 8.77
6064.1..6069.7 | 8.43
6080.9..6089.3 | 8.51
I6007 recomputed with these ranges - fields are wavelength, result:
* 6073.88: 8.56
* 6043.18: 8.716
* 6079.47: 8.983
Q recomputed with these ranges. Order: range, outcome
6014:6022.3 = 8.43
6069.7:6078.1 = 8.65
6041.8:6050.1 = 8.84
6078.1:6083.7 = 8.82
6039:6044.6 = 8.81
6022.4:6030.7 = 8.63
